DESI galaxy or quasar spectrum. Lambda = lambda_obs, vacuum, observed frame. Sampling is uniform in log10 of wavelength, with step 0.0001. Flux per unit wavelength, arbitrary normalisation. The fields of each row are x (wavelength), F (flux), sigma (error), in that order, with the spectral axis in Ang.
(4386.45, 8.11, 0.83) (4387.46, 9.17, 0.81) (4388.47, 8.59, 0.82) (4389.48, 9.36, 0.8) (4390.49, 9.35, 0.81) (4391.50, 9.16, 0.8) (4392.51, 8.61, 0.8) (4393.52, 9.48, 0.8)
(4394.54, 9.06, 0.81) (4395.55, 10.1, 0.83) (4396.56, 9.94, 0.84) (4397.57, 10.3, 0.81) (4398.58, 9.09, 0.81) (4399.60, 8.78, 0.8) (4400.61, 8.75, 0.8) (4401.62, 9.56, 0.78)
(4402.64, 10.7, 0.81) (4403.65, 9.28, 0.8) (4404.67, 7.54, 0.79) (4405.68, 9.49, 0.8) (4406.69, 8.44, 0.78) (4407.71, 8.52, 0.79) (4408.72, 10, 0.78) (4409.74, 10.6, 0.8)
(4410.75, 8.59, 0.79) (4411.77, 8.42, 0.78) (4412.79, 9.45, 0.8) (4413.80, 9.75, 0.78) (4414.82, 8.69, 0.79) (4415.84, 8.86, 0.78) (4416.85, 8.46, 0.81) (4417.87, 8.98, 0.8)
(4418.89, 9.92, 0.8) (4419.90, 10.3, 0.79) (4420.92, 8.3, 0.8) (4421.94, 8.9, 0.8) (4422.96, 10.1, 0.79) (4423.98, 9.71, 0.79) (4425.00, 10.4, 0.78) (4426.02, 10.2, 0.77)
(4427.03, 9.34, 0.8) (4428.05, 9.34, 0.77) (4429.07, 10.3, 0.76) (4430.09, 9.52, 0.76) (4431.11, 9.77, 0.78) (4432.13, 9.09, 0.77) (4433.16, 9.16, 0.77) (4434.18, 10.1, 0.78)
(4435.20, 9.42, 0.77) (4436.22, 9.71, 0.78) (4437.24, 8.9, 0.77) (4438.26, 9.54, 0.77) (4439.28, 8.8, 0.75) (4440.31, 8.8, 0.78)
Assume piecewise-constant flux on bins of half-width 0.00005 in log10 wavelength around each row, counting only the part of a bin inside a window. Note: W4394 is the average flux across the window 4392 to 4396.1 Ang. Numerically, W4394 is 9.32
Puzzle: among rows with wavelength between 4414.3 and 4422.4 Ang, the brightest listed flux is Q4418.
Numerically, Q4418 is 10.3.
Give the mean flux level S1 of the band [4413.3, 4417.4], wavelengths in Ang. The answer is 8.93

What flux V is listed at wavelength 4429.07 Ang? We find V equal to 10.3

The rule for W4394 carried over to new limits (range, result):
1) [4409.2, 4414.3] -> 9.36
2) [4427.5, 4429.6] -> 9.8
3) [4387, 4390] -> 9.05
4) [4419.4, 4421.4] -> 9.3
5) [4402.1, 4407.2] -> 9.09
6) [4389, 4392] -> 9.3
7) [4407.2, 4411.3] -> 9.42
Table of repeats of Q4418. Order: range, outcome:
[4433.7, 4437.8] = 10.1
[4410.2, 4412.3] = 8.59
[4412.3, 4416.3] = 9.75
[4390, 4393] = 9.35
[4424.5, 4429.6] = 10.4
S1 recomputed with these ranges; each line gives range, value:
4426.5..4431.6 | 9.67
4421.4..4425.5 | 9.75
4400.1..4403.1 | 9.65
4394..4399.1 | 9.68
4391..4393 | 8.89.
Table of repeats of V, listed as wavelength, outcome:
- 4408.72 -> 10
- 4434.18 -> 10.1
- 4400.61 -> 8.75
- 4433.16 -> 9.16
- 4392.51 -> 8.61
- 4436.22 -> 9.71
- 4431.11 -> 9.77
